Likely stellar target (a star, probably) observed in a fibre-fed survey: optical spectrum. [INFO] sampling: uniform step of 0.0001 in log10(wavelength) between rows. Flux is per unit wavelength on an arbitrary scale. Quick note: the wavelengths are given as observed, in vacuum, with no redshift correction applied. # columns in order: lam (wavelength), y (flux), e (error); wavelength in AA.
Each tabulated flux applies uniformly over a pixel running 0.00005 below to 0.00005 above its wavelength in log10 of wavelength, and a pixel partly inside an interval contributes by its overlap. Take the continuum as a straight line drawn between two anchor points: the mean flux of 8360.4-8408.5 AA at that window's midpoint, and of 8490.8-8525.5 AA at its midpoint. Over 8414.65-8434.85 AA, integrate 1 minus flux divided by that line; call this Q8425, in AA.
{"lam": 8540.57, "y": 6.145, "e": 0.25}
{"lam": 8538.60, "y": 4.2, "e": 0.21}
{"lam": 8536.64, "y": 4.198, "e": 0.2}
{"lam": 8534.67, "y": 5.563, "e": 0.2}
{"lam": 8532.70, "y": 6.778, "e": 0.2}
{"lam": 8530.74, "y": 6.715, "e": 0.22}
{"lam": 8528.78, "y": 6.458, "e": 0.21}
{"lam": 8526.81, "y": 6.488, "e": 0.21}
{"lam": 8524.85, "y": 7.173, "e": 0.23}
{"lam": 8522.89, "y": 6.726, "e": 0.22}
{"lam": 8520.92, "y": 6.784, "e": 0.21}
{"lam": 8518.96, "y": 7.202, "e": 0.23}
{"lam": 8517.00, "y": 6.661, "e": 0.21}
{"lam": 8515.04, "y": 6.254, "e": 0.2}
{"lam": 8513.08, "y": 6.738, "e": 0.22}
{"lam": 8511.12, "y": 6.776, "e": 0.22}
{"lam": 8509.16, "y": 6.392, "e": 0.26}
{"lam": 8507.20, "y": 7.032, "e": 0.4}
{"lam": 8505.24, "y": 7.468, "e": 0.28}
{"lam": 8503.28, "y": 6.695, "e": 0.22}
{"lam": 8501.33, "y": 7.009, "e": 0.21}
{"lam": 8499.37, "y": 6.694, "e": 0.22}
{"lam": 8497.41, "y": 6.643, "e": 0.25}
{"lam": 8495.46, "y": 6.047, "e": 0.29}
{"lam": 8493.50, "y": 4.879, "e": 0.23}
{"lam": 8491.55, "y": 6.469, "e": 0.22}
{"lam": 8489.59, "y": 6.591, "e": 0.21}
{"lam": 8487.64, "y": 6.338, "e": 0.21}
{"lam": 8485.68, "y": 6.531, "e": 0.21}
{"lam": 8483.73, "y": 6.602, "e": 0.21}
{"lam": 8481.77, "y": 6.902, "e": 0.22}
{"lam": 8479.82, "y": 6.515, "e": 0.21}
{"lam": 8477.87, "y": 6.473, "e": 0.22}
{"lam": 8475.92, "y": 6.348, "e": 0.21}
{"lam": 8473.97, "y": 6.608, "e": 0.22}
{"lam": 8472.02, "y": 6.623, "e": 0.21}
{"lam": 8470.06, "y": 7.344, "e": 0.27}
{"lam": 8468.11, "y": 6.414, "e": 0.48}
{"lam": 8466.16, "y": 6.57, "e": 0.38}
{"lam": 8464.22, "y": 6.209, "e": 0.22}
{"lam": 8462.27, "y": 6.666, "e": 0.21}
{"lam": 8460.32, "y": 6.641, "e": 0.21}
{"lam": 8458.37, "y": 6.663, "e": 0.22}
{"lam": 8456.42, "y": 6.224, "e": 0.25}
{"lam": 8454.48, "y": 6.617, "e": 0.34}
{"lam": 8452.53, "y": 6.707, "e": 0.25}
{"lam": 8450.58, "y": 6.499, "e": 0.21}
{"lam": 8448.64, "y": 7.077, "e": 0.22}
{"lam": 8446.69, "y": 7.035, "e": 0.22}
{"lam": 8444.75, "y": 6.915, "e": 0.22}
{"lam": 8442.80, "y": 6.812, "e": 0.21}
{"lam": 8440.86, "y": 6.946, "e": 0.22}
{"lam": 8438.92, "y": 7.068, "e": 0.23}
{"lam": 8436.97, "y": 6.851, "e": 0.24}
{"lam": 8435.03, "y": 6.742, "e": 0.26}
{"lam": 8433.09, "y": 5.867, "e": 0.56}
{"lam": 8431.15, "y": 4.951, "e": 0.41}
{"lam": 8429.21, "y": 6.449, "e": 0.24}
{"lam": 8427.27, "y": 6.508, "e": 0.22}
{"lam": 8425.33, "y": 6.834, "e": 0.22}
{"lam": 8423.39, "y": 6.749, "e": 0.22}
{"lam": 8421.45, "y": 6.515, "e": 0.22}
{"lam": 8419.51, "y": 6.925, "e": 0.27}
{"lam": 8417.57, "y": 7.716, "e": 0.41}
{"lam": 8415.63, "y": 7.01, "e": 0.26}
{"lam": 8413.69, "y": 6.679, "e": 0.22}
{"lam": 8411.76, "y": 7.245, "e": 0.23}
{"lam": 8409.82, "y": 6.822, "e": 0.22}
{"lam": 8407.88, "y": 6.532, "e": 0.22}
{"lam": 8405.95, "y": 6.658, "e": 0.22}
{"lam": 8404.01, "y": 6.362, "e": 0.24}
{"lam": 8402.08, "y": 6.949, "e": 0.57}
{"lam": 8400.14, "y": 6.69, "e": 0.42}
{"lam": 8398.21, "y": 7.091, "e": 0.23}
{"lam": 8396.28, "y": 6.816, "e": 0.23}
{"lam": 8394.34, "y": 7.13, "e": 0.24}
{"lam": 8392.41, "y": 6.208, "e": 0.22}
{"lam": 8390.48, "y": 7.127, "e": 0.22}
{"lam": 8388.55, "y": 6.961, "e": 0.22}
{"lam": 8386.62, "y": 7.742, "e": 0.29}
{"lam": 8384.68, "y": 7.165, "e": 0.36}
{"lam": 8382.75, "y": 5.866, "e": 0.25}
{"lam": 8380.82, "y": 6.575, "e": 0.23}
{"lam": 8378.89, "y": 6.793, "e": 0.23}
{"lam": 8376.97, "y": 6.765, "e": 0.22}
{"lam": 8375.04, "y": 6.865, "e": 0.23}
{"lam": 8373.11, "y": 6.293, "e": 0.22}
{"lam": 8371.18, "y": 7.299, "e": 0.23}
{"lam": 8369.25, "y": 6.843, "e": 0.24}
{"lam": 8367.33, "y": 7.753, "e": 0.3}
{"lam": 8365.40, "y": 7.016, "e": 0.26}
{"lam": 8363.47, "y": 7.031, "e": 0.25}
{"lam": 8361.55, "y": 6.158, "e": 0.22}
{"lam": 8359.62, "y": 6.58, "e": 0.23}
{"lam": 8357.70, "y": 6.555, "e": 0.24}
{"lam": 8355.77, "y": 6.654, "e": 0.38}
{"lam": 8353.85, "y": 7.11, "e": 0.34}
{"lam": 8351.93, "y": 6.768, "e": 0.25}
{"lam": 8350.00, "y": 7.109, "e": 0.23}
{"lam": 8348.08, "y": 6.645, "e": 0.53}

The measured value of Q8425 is 0.6 AA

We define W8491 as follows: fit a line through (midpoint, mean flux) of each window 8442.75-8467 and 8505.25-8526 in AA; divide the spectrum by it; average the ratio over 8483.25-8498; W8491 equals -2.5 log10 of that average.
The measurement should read 0.08 mag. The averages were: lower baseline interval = 6.66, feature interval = 6.24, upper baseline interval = 6.8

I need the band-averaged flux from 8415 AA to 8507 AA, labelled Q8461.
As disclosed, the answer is 6.62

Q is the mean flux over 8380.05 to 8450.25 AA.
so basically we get 6.76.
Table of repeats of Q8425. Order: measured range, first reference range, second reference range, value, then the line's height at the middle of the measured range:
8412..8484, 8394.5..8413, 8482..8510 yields 0.18 AA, 6.68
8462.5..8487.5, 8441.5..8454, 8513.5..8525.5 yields 0.83 AA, 6.82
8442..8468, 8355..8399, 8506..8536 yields 0.26 AA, 6.72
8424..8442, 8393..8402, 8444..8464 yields 0.76 AA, 6.76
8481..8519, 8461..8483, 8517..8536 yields 0.16 AA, 6.61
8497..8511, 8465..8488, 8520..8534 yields -0.40 AA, 6.66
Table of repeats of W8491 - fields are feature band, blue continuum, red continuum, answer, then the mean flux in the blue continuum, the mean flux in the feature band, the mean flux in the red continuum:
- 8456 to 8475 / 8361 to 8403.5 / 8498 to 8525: 0.037 mag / 6.87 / 6.6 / 6.81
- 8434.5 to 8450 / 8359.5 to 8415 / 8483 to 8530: -0.031 mag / 6.83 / 6.93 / 6.61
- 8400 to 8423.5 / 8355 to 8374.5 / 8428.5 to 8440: -0.058 mag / 6.82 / 6.84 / 6.33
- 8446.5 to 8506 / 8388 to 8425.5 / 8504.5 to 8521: 0.040 mag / 6.85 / 6.57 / 6.8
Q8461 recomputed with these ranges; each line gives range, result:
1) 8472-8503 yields 6.46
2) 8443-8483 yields 6.65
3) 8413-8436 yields 6.58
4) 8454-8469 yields 6.5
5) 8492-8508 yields 6.55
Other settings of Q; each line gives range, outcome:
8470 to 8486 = 6.63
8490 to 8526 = 6.65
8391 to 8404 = 6.79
